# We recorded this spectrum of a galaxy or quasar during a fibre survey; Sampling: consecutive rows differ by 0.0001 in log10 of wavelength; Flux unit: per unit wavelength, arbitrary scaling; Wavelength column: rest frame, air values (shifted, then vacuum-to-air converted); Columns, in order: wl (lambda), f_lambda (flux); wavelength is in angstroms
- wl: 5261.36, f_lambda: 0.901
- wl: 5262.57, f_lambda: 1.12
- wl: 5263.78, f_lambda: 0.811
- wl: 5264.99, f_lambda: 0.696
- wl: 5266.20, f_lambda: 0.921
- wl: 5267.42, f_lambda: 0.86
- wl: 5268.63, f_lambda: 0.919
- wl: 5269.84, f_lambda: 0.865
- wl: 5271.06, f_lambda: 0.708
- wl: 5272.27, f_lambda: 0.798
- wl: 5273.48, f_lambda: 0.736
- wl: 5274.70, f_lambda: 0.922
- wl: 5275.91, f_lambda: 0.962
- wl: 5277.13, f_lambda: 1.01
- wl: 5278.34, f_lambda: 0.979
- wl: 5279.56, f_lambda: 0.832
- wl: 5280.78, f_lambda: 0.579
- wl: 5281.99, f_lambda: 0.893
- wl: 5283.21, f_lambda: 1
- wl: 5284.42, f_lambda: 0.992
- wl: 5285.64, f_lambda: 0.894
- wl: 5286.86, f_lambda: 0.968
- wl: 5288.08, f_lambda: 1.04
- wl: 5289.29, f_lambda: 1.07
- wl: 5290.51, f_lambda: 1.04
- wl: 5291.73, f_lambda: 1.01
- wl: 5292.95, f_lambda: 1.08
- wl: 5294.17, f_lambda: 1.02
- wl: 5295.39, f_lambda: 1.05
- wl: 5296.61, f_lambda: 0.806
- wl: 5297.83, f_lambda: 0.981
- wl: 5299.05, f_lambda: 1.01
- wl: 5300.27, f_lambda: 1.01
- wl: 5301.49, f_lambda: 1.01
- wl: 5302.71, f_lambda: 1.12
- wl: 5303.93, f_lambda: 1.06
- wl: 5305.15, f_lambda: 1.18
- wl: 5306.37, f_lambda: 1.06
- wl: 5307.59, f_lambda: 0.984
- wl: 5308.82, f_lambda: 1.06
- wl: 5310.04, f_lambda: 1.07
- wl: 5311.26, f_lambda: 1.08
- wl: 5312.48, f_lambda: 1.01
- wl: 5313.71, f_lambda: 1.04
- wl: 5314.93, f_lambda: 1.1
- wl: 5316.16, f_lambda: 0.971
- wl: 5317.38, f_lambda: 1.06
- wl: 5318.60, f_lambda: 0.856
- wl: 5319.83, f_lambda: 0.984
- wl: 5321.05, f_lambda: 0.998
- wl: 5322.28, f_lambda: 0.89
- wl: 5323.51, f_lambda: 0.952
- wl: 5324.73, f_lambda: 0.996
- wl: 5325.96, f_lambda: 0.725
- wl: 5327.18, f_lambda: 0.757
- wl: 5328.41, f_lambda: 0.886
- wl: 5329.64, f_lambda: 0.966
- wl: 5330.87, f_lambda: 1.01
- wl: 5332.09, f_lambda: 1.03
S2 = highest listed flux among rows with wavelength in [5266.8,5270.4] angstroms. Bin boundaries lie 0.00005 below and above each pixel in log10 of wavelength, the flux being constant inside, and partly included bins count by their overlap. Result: 0.919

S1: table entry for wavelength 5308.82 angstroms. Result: 1.06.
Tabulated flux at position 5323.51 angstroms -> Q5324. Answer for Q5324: 0.952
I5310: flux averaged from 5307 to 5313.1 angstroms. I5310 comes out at 1.04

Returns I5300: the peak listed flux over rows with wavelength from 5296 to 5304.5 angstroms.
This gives 1.12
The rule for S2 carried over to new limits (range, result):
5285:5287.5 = 0.968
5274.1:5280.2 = 1.01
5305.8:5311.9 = 1.08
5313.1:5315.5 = 1.1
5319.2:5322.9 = 0.998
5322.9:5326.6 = 0.996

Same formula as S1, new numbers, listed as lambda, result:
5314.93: 1.1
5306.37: 1.06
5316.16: 0.971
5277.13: 1.01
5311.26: 1.08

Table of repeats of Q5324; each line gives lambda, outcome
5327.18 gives 0.757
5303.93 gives 1.06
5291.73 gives 1.01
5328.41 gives 0.886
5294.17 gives 1.02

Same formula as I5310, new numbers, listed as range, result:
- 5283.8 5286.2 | 0.946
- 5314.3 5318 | 1.04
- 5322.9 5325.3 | 0.976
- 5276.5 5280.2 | 0.936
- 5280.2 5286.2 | 0.874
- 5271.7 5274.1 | 0.767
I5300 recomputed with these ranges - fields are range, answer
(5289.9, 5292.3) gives 1.04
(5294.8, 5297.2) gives 1.05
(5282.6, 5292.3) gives 1.07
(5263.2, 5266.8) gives 0.921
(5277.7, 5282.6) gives 0.979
